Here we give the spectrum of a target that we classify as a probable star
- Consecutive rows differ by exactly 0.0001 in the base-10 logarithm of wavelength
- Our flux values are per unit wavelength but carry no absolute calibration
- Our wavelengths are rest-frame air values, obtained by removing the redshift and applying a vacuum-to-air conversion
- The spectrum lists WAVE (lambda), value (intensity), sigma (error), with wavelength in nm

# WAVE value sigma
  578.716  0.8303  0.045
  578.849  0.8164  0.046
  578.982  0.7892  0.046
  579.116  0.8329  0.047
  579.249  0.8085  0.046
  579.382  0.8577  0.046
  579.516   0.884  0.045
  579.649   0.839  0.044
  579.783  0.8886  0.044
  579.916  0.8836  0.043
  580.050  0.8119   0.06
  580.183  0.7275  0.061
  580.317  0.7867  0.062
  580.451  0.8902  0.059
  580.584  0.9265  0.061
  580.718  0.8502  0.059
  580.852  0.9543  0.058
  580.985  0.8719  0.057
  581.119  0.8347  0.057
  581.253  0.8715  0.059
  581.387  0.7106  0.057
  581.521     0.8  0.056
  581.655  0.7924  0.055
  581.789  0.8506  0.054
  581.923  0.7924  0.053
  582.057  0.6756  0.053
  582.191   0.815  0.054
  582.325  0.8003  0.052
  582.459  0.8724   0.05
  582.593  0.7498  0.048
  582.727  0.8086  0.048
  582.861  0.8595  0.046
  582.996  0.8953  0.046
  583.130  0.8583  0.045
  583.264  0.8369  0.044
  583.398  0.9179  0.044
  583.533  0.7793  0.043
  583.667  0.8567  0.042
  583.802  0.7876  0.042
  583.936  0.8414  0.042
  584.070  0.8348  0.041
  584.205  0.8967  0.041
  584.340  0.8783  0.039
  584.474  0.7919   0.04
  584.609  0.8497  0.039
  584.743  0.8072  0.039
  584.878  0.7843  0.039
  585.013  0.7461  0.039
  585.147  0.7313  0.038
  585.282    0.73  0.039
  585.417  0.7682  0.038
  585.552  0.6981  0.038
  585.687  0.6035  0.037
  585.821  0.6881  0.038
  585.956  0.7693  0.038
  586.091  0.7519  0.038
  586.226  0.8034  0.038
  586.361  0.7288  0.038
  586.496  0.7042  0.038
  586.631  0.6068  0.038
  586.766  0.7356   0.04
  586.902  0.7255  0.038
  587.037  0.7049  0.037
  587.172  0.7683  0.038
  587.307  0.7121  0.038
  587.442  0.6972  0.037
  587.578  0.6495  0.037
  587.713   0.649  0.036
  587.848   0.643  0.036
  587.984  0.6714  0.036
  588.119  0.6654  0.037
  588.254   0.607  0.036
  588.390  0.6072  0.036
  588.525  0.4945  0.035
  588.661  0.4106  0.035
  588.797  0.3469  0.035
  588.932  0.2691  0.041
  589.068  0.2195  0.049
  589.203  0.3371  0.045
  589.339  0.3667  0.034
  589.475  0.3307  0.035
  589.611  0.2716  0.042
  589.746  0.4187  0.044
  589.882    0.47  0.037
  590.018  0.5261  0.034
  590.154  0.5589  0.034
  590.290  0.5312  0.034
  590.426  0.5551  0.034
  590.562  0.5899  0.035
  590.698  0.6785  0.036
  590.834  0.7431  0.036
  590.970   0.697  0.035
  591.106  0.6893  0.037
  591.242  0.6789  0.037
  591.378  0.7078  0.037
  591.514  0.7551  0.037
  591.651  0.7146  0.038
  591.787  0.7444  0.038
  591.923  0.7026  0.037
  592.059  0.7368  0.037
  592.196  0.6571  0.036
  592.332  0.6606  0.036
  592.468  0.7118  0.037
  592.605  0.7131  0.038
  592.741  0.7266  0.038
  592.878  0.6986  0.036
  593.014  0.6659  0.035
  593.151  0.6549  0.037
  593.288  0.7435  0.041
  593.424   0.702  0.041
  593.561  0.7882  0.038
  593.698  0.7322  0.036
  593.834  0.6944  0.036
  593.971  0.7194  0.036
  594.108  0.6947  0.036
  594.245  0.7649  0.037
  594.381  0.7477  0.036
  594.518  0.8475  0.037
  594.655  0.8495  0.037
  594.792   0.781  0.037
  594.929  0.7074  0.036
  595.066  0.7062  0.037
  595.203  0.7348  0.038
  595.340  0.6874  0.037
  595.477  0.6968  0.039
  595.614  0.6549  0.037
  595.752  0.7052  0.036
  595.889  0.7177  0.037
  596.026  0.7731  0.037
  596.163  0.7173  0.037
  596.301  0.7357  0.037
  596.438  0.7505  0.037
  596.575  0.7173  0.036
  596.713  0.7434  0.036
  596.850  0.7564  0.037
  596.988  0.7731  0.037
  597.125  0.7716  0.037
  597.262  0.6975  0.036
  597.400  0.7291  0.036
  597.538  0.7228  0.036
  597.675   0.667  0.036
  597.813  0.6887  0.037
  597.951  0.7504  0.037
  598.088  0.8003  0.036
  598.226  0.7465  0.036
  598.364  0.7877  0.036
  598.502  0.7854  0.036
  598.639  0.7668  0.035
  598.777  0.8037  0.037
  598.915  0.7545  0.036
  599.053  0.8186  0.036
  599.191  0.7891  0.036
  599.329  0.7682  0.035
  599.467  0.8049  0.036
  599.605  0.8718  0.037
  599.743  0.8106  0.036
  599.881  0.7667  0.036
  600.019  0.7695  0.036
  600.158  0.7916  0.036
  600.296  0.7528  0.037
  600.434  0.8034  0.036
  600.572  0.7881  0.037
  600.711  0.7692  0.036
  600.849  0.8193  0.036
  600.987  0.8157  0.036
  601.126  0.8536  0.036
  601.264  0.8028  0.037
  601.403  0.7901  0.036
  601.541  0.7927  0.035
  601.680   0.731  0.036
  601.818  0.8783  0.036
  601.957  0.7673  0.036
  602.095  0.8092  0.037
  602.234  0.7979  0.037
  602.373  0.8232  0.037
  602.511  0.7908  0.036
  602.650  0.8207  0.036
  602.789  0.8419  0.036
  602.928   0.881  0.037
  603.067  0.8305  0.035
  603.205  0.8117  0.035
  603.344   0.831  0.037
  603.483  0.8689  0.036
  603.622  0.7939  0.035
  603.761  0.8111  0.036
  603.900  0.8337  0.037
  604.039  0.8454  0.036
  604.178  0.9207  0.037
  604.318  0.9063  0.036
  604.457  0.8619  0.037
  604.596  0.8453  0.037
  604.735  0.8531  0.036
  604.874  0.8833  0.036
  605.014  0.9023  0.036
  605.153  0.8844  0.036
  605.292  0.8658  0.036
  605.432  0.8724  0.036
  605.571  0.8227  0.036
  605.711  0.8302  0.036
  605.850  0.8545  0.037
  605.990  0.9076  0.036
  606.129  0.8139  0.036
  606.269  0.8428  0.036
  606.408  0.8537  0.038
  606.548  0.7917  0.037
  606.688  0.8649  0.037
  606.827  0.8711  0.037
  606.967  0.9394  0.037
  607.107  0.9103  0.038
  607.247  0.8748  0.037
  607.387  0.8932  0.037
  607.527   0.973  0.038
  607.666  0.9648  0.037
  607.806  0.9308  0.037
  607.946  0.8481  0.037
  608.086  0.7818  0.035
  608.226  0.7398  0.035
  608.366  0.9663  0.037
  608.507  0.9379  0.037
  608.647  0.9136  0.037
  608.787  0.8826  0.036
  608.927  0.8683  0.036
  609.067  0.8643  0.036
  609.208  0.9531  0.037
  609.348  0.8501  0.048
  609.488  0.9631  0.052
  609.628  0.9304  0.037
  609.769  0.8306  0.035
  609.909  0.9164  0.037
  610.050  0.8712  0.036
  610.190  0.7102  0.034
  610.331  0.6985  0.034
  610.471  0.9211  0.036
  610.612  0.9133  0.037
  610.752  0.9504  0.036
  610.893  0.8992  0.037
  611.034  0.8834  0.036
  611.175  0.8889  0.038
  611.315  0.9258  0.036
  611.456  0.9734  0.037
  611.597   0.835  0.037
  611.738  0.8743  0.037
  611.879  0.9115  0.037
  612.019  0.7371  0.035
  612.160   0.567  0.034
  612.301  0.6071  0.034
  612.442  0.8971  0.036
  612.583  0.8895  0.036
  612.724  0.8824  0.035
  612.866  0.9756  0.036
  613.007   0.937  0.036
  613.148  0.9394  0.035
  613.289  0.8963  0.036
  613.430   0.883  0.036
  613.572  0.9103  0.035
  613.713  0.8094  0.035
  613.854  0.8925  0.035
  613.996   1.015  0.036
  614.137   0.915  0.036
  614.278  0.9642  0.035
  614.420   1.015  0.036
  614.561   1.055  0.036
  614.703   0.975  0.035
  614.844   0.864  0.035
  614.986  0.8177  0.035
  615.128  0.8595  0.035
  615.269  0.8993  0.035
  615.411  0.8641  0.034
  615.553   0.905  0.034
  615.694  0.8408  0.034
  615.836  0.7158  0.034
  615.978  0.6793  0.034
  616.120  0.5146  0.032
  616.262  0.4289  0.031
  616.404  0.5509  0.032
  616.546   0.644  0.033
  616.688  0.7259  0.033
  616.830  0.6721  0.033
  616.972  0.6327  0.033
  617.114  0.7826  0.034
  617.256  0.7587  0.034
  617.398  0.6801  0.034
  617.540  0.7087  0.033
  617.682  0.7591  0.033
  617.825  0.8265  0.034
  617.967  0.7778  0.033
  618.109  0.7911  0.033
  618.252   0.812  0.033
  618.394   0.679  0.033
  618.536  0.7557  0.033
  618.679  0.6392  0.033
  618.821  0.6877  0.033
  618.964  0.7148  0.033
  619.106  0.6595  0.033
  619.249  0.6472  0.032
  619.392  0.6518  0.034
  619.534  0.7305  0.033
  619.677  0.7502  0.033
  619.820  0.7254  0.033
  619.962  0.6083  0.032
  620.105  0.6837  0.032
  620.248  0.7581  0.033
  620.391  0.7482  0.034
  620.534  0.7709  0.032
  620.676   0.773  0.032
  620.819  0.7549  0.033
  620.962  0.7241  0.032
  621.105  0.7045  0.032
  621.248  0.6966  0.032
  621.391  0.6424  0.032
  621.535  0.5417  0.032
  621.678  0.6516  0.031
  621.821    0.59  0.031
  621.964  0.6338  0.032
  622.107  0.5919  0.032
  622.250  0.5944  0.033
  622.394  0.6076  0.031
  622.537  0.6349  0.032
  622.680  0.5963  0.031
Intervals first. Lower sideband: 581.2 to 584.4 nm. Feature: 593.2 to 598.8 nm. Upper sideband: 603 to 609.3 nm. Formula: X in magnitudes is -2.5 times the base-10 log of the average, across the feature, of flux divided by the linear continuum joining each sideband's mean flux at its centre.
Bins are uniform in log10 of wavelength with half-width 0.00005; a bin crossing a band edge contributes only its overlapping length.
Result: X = 0.15 mag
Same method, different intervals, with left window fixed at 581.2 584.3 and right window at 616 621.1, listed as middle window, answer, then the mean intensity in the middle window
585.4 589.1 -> 0.262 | 0.634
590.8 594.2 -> 0.116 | 0.709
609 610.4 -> -0.175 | 0.859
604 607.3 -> -0.166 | 0.867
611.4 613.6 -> -0.185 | 0.855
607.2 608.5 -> -0.203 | 0.888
